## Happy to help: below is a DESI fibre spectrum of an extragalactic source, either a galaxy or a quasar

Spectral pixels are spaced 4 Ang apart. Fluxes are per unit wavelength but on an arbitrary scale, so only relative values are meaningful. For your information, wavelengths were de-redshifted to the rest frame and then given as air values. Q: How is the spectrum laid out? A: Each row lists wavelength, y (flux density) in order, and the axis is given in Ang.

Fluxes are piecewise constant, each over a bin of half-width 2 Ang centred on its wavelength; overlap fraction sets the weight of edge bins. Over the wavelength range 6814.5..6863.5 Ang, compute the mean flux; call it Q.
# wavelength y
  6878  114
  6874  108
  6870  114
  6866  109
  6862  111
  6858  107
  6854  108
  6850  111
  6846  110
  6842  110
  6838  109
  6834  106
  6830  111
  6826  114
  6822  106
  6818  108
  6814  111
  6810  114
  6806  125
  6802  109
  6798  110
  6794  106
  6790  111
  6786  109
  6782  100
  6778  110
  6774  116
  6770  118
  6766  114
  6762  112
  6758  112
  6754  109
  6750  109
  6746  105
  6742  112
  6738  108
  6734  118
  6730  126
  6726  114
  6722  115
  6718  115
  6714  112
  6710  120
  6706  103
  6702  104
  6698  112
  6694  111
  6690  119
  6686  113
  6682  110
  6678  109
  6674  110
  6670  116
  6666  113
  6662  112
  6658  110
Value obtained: 109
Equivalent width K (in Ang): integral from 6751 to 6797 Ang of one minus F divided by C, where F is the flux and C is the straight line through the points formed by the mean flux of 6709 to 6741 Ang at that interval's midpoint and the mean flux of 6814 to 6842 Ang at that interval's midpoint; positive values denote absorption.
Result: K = 0.8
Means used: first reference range 116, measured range 111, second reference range 109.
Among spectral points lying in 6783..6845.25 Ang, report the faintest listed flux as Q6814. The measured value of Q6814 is 106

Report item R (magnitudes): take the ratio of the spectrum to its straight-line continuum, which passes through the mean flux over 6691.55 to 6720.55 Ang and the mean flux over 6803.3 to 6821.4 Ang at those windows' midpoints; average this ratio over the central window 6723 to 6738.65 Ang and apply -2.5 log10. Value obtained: -0.051 mag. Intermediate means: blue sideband 111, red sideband 114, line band 117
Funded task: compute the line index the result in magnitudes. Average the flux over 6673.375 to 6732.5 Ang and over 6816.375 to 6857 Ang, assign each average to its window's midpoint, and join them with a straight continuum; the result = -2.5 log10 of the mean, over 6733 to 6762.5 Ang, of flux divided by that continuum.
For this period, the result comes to 0.01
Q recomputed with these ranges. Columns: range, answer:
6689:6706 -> 110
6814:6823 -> 108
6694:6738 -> 114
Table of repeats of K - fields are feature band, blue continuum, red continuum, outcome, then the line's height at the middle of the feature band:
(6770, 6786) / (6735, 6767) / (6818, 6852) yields 0.02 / 110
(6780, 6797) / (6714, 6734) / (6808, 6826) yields 0.84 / 112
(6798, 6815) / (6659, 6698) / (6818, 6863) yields -0.69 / 110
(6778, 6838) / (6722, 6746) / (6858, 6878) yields 1.28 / 112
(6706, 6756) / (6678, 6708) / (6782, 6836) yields -1.32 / 110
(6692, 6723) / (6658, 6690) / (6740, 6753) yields -0.23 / 111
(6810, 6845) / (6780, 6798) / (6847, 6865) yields -0.45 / 108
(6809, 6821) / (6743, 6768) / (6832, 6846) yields -0.14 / 109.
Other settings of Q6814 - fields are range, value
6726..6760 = 105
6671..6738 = 103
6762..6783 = 100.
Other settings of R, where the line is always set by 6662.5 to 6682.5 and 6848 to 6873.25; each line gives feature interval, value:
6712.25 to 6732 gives -0.050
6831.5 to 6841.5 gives 0.021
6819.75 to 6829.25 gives 0.002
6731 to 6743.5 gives -0.026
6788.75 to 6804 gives 0.016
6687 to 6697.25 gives -0.028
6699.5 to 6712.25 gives 0.022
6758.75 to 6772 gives -0.034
